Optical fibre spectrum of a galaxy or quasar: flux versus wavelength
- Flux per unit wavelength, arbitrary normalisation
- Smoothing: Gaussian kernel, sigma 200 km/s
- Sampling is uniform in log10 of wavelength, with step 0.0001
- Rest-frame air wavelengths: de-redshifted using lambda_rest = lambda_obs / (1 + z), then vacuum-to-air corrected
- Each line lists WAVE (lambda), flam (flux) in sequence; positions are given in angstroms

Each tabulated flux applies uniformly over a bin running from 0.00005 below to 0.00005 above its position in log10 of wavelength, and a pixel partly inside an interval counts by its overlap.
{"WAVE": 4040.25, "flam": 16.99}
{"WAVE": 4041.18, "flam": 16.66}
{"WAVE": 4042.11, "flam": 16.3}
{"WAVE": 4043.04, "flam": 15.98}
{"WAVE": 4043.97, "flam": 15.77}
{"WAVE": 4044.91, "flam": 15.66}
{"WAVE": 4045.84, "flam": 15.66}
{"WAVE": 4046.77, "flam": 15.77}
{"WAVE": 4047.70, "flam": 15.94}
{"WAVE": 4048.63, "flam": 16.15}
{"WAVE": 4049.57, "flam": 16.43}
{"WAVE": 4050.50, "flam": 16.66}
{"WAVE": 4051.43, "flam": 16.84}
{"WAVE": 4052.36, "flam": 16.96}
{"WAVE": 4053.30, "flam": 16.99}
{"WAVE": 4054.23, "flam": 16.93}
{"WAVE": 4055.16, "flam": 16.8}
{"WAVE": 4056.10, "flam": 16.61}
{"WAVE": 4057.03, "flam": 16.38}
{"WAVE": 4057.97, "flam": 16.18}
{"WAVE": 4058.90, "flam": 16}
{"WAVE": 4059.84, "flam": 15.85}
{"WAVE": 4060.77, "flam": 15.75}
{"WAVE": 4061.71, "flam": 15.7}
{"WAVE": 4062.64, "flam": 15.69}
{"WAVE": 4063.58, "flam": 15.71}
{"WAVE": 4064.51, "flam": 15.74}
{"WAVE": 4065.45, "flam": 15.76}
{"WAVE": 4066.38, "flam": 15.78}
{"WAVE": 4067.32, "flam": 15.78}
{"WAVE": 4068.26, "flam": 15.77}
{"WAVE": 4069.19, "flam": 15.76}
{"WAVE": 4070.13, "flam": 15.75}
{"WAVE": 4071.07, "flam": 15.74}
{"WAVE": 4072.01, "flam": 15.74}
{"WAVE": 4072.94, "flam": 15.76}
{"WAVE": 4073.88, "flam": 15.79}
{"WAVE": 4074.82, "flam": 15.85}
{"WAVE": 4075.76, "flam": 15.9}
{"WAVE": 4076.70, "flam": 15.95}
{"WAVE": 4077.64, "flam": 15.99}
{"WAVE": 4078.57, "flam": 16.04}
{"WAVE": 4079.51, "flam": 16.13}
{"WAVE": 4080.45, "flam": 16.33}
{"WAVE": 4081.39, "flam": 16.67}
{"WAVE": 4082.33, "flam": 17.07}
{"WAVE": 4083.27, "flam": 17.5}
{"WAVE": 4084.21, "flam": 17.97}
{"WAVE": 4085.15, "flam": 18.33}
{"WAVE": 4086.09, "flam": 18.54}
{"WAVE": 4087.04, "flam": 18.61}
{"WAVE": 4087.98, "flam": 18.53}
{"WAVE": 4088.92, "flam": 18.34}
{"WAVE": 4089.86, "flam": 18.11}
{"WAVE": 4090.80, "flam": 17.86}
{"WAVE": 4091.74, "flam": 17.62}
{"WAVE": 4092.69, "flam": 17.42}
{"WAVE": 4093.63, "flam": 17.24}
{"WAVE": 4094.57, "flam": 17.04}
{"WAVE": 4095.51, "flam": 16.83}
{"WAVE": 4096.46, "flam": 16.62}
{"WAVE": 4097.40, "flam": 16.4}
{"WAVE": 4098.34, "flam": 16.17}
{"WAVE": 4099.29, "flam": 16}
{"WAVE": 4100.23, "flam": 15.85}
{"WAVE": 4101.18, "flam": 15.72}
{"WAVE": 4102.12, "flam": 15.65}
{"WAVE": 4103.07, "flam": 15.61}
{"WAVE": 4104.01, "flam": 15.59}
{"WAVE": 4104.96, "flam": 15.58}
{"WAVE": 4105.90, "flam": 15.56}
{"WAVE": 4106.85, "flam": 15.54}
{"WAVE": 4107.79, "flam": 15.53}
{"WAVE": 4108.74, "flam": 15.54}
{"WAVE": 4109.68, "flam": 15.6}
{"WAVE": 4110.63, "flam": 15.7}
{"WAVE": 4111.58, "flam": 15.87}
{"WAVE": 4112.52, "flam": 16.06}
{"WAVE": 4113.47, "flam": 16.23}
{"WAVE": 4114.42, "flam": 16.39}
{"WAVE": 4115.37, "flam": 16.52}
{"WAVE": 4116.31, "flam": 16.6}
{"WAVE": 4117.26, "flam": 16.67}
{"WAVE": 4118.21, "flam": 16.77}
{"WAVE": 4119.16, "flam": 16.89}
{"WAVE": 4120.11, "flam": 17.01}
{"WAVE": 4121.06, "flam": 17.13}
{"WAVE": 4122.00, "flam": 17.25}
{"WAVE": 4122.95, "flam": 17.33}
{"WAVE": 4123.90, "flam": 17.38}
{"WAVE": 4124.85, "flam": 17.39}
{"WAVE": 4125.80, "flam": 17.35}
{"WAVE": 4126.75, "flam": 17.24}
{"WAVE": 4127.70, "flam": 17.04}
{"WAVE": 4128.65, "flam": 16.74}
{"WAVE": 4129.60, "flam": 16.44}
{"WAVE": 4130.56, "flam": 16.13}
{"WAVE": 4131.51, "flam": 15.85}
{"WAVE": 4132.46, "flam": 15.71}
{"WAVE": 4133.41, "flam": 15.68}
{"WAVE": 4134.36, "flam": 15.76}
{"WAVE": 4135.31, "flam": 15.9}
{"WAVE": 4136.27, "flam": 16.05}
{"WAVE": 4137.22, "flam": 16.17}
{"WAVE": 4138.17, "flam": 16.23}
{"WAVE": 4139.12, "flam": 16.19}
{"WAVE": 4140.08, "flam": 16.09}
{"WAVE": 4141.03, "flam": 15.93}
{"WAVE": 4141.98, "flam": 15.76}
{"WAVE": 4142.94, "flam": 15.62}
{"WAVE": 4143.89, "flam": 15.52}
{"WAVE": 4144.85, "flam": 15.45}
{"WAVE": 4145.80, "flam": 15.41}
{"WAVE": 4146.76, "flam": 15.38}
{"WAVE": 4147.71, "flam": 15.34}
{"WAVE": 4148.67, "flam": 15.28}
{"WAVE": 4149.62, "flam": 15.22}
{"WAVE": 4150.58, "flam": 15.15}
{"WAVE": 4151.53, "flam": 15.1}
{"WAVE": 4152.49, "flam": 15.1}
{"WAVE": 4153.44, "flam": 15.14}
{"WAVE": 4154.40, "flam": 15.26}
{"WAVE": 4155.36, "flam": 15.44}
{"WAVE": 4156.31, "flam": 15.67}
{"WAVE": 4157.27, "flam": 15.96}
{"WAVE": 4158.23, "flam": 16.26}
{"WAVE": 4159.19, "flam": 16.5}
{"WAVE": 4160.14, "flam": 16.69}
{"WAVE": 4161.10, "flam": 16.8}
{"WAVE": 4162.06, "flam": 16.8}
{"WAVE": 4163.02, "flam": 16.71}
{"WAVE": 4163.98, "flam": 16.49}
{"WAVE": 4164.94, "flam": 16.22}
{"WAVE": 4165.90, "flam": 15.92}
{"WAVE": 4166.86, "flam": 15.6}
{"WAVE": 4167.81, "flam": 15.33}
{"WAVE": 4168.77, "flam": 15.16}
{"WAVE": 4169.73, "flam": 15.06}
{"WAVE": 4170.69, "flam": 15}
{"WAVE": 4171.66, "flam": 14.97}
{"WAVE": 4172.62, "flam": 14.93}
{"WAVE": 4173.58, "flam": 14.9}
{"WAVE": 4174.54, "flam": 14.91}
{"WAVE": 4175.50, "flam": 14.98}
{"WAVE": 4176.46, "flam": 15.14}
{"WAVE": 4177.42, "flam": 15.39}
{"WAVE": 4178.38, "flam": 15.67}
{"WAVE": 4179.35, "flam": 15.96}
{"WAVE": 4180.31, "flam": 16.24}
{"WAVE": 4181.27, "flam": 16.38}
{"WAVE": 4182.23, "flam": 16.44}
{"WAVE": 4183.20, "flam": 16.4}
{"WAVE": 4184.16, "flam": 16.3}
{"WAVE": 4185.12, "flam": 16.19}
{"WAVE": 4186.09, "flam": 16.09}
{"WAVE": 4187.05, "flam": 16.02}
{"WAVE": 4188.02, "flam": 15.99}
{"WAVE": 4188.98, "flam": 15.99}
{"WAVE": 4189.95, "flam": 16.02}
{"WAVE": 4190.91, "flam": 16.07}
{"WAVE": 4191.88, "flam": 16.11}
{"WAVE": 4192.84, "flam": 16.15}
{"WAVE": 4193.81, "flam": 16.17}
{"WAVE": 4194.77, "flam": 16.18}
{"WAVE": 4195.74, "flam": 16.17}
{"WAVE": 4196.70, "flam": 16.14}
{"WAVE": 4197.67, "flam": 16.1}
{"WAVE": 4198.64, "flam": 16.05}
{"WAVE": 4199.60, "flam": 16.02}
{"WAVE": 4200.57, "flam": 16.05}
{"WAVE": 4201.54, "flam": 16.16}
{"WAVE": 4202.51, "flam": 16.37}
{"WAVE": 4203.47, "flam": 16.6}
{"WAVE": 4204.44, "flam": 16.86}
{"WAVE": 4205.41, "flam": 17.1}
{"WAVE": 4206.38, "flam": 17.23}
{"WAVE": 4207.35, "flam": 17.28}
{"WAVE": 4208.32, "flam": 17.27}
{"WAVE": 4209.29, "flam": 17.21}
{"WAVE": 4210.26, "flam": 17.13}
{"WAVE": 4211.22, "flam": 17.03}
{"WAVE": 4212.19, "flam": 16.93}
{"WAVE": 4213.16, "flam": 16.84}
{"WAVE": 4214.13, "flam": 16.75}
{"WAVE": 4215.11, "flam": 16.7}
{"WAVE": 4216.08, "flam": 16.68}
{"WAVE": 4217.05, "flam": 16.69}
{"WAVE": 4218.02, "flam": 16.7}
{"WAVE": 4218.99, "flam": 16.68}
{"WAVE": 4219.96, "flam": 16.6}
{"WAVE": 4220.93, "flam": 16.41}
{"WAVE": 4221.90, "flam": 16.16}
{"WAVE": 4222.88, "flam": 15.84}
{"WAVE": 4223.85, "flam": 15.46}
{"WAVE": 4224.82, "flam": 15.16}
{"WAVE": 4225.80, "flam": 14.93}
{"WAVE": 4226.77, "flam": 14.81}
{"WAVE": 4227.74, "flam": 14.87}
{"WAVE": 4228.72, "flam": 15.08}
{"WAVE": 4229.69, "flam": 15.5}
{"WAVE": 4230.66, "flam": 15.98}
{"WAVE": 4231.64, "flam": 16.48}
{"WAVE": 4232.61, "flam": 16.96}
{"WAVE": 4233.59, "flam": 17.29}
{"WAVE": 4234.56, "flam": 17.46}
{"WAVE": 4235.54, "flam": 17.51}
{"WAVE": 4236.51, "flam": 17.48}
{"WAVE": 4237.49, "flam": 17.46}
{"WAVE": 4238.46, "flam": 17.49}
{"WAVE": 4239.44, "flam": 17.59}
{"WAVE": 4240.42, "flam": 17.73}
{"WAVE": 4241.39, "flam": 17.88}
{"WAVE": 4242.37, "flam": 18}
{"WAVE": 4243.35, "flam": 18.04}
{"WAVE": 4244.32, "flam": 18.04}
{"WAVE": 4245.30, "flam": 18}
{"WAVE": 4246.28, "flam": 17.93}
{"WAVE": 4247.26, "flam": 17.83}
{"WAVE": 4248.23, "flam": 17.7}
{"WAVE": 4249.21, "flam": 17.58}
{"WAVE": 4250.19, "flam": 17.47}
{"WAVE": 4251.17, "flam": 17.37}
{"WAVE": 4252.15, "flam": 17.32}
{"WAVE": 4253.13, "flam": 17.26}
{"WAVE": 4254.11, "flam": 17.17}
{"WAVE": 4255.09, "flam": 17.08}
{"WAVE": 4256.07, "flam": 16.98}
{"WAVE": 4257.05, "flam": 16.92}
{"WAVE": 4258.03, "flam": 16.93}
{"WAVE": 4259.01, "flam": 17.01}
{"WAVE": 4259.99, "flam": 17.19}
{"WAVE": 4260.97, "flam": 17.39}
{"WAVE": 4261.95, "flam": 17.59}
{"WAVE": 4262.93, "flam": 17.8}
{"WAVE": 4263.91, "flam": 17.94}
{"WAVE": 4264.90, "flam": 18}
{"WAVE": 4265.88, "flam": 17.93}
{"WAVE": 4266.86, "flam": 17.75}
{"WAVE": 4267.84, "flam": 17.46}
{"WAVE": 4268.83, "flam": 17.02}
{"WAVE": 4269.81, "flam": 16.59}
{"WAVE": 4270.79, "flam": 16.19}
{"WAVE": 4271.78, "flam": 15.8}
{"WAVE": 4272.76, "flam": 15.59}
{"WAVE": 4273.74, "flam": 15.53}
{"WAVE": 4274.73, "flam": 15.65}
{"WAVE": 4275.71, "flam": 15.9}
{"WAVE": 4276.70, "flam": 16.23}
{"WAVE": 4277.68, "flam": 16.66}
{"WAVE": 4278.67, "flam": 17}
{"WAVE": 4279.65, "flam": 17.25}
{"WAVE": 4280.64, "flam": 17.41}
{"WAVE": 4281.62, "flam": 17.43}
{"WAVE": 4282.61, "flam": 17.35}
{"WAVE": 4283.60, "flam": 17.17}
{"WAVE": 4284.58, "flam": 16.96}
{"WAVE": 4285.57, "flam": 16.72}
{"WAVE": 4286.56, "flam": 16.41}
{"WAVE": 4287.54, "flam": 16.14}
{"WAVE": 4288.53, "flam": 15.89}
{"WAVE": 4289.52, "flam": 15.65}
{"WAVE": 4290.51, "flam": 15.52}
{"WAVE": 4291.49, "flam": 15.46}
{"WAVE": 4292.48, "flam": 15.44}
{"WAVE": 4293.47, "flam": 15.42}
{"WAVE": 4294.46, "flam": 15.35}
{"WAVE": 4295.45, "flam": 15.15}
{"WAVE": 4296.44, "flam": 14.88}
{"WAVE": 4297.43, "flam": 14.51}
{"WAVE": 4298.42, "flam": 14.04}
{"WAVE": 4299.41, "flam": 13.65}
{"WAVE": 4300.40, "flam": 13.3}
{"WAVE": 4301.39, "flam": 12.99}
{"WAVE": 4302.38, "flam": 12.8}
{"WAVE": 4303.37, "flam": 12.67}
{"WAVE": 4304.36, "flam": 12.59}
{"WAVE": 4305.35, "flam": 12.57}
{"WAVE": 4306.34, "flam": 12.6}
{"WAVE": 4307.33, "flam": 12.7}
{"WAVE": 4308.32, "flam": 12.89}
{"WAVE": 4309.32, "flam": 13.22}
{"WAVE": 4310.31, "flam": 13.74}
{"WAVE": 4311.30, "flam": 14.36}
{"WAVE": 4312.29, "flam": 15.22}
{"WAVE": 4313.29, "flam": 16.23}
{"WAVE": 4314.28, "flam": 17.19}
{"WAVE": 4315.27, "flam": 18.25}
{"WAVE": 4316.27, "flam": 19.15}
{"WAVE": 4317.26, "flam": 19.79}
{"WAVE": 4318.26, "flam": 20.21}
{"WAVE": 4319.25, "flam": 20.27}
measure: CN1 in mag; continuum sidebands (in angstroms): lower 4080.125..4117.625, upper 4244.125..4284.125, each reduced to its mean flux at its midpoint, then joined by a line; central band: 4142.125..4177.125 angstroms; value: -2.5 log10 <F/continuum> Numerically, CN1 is 0.085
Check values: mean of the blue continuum 16.7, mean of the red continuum 17.1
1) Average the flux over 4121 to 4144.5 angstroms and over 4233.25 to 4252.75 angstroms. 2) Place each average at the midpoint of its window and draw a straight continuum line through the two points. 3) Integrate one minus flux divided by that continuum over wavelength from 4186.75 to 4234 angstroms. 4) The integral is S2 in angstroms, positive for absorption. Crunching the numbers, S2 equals 2.7 angstroms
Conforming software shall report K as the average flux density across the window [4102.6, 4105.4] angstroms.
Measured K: 15.6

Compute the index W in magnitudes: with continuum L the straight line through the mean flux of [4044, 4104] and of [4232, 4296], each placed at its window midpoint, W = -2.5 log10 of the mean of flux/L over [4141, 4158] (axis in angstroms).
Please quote 0.08 mag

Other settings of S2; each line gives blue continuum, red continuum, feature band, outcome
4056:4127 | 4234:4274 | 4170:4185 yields 1.2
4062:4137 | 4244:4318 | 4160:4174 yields 0.5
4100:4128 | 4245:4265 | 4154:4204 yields 2.7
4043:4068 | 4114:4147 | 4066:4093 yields -1.0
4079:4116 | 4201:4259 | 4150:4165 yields 0.7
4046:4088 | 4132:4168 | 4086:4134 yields -1.6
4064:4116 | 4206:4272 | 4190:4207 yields 0.5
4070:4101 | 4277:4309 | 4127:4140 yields 0.2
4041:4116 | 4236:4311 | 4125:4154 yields 0.8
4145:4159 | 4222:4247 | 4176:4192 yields -0.1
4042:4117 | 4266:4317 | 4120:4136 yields -0.5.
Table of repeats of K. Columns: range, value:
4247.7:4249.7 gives 17.7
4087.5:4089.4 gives 18.5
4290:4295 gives 15.4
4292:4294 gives 15.4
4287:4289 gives 16.1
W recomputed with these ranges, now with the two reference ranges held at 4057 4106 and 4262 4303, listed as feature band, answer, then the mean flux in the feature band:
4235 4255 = -0.097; 17.6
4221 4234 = 0.029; 15.7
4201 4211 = -0.047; 16.9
